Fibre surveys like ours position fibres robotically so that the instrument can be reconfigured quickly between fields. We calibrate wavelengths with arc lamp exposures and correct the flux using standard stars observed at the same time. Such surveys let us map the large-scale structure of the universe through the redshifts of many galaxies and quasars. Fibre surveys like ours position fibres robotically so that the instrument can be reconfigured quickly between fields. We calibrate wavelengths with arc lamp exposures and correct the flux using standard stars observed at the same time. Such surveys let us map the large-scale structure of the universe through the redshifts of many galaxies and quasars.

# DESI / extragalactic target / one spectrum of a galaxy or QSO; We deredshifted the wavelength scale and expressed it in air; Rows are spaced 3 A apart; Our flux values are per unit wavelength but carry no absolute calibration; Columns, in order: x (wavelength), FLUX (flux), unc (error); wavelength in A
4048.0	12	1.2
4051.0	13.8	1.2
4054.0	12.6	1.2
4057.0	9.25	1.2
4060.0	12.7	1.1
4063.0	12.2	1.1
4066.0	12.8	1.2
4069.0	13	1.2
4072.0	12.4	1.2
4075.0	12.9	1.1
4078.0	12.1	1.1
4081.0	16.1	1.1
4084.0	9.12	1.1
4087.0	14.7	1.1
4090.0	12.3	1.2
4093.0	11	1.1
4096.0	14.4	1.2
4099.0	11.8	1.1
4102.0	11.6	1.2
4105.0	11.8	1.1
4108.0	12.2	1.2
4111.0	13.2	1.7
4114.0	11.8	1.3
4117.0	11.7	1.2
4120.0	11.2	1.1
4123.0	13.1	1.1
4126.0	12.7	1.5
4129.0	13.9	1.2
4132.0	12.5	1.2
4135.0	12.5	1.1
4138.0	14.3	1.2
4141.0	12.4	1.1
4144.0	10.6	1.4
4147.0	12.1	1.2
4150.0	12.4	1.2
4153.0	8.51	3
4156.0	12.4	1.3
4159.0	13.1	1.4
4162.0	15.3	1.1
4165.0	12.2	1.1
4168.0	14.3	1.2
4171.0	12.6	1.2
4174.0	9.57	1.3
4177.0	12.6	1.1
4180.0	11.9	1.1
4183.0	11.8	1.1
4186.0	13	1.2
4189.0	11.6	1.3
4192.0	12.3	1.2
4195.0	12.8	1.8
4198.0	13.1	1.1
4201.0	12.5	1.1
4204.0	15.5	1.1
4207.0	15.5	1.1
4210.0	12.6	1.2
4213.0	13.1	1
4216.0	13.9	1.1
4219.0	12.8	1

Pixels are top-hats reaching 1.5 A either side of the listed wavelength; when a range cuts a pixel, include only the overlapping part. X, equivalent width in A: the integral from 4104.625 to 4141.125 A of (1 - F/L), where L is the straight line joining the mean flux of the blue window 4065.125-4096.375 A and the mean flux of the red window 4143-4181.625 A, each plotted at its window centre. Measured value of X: -0.5 A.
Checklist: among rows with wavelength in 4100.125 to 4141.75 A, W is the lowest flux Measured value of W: 11.2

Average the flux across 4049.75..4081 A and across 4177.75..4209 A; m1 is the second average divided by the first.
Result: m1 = 1.04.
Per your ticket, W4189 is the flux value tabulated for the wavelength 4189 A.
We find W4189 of 11.6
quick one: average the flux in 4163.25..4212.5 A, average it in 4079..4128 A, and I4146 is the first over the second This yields 1.0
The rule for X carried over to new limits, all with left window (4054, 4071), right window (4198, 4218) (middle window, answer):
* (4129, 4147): 0.5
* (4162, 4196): 2.7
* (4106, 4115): 0.2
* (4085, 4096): -0.3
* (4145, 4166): 1.4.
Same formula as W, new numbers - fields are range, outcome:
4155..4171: 12.2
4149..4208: 8.51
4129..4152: 10.6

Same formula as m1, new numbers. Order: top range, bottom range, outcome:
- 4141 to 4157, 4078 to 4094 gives 0.89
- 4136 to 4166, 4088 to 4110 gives 1.01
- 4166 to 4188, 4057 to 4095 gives 0.98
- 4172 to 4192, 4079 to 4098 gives 0.92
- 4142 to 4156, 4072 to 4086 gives 0.88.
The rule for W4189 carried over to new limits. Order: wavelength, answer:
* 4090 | 12.3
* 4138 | 14.3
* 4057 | 9.25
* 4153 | 8.51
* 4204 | 15.5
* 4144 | 10.6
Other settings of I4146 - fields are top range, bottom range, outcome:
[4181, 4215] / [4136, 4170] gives 1.04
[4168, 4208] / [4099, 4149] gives 1.03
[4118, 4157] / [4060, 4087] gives 0.96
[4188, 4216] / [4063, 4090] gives 1.04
